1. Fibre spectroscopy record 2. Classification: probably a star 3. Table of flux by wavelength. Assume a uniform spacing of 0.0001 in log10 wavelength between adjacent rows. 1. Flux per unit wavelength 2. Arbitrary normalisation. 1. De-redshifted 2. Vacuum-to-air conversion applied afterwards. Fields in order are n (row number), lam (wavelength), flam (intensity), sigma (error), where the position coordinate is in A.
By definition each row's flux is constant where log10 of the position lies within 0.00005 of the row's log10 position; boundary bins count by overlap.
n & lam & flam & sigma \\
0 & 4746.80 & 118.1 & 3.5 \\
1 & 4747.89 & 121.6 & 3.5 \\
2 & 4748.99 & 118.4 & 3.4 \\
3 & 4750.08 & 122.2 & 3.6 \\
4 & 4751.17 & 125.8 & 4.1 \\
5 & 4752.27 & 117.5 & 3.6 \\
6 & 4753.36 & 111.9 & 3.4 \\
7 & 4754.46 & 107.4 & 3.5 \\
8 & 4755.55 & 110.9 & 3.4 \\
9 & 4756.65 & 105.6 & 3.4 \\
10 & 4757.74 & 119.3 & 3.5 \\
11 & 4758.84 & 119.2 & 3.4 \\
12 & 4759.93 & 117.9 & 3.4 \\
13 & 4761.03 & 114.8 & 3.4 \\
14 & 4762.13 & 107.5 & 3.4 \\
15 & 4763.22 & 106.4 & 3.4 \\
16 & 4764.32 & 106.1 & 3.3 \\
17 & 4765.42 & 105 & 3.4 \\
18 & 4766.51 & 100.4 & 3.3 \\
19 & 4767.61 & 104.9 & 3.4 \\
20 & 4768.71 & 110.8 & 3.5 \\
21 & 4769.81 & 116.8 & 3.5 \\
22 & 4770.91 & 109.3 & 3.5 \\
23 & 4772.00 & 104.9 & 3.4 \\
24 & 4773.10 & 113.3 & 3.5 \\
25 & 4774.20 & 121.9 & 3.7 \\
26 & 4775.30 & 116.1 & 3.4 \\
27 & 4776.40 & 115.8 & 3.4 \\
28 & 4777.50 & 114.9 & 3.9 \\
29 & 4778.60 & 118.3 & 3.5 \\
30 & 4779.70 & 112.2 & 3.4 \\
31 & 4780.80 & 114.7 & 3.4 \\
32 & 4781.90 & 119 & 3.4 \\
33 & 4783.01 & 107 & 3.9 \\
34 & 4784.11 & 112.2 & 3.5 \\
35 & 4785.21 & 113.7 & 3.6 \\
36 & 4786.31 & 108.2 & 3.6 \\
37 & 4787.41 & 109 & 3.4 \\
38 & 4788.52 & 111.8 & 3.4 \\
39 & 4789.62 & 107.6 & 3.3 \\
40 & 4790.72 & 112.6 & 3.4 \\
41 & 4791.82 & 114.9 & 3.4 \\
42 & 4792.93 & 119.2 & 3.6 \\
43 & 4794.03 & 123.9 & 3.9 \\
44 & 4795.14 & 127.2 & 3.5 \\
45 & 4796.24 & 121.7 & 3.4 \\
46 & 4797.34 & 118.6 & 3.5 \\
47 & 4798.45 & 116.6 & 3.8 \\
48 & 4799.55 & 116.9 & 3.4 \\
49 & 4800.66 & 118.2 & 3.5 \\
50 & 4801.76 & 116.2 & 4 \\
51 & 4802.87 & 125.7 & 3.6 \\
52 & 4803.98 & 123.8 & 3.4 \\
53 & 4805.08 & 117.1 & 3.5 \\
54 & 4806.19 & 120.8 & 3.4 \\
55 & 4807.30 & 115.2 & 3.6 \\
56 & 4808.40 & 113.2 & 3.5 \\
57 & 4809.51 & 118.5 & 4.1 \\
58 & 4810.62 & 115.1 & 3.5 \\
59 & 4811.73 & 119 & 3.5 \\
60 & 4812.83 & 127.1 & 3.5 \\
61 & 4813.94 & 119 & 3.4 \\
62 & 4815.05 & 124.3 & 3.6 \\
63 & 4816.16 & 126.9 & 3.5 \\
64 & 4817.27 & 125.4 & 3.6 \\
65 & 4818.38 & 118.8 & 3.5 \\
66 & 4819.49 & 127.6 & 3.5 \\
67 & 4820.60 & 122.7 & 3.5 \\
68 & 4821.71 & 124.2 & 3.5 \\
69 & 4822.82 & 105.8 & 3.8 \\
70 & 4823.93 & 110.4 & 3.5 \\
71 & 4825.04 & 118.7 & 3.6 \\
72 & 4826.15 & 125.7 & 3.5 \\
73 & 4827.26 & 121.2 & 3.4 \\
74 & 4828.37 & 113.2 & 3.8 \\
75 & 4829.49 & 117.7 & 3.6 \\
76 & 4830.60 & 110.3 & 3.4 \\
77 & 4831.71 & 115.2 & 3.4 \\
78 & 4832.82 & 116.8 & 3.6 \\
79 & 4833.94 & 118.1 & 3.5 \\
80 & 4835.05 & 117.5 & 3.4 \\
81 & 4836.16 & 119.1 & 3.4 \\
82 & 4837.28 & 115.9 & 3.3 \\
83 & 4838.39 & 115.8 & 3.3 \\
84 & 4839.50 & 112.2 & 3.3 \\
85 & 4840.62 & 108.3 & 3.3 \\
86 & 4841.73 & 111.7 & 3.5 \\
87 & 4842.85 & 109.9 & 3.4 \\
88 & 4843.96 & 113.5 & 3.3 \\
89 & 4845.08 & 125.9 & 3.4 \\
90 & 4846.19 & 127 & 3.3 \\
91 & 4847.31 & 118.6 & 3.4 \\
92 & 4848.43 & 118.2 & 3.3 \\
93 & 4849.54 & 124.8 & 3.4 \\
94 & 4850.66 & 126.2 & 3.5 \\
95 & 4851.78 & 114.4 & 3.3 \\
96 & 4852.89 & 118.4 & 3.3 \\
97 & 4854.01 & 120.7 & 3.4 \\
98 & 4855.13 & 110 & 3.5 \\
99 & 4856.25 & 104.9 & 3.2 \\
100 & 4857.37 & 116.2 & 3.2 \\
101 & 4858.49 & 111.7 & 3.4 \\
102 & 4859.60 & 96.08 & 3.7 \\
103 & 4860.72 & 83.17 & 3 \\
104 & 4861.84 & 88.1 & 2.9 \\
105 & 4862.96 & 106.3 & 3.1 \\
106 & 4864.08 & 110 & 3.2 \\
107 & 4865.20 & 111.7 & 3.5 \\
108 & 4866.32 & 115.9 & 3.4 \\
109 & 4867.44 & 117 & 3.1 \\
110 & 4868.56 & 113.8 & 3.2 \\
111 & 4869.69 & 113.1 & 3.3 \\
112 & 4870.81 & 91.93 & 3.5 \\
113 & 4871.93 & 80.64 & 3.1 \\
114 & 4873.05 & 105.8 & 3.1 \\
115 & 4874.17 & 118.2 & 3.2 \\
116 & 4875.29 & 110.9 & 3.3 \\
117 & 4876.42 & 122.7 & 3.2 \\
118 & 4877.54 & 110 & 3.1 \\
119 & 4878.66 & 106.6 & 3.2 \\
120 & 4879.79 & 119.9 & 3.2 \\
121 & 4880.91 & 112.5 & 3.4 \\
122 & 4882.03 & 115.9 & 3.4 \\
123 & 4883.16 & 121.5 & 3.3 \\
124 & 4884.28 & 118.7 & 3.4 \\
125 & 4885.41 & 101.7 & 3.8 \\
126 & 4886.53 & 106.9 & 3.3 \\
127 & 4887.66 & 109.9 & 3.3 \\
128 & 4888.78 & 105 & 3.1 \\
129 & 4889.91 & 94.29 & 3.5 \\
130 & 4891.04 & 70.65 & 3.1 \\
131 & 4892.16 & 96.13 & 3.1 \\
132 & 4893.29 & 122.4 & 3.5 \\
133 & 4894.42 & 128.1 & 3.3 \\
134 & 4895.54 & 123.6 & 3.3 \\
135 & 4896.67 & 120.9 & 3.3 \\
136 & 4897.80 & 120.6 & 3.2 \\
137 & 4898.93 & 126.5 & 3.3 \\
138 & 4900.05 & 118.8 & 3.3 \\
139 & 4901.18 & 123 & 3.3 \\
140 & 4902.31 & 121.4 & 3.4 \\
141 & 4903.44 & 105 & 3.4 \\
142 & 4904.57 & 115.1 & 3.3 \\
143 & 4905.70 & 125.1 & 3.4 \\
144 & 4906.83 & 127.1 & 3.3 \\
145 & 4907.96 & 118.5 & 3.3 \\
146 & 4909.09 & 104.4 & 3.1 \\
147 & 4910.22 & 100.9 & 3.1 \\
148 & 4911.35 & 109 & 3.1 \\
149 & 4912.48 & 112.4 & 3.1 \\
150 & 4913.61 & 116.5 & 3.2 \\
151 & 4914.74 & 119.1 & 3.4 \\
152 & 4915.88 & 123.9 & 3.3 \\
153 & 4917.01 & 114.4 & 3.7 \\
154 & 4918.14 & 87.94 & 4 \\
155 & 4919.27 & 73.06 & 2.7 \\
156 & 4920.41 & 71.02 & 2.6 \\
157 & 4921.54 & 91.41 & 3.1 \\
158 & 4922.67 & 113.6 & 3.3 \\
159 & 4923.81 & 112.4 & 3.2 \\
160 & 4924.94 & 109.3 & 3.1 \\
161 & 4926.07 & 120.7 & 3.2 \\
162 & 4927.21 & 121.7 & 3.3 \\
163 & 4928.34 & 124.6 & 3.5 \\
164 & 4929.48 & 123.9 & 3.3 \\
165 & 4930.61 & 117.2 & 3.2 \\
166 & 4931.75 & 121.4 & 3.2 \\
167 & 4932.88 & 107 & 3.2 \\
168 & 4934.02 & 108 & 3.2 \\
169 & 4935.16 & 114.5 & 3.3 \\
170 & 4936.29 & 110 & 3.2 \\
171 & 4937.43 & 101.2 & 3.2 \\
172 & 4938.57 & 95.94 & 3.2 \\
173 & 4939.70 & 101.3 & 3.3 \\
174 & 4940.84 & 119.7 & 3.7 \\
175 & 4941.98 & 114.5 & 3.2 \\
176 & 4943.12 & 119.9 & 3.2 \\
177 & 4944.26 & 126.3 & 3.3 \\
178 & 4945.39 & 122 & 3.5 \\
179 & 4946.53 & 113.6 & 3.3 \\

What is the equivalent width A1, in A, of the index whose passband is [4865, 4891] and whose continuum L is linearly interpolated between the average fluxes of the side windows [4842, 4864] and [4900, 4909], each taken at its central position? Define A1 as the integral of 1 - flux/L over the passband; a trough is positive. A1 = 1.41 A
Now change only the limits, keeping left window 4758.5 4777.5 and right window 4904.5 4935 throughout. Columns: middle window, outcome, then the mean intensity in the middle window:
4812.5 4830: -1.5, 120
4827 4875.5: -0.5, 112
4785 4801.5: -0.7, 116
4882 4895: 0.4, 107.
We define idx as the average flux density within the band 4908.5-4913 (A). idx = 107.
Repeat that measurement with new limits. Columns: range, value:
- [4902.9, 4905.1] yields 110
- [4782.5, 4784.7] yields 110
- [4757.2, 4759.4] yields 119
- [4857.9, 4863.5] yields 97.2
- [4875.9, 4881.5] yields 114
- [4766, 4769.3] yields 105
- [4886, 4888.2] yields 108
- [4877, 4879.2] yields 108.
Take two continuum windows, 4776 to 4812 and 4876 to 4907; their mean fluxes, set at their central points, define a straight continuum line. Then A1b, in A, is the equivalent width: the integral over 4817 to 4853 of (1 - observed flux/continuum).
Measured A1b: -0.80 A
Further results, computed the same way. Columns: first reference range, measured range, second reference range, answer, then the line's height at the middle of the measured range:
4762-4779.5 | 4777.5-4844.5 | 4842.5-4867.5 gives -3.2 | 112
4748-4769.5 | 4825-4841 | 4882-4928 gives -0.7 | 112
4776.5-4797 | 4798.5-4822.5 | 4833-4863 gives -1.3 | 114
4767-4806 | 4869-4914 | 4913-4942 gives -0.5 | 111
